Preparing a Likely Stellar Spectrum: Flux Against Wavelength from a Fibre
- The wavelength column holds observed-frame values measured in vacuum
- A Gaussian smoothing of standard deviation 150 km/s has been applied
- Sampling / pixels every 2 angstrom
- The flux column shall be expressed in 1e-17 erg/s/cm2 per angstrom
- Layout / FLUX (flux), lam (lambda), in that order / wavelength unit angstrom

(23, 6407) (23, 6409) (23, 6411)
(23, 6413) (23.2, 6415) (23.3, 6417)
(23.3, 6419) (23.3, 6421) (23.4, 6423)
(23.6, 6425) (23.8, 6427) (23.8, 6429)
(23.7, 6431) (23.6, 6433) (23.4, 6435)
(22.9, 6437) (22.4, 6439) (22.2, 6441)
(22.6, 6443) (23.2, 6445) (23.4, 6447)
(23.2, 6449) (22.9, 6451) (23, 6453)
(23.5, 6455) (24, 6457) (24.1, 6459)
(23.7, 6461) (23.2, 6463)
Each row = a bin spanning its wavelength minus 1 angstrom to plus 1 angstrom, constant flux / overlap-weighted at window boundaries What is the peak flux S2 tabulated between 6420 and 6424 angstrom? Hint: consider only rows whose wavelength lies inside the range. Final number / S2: 23.4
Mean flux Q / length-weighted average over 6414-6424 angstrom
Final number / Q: 23.3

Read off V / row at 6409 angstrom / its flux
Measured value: 23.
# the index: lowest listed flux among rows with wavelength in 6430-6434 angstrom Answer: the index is 23.6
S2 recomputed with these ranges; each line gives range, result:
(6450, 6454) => 23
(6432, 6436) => 23.6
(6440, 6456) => 23.5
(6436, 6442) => 22.9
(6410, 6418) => 23.3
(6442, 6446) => 23.2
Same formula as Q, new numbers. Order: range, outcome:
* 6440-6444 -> 22.4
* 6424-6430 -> 23.7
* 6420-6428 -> 23.5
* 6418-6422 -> 23.3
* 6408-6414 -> 23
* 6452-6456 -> 23.2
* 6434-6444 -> 22.7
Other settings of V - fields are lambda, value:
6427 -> 23.8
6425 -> 23.6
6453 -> 23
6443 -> 22.6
